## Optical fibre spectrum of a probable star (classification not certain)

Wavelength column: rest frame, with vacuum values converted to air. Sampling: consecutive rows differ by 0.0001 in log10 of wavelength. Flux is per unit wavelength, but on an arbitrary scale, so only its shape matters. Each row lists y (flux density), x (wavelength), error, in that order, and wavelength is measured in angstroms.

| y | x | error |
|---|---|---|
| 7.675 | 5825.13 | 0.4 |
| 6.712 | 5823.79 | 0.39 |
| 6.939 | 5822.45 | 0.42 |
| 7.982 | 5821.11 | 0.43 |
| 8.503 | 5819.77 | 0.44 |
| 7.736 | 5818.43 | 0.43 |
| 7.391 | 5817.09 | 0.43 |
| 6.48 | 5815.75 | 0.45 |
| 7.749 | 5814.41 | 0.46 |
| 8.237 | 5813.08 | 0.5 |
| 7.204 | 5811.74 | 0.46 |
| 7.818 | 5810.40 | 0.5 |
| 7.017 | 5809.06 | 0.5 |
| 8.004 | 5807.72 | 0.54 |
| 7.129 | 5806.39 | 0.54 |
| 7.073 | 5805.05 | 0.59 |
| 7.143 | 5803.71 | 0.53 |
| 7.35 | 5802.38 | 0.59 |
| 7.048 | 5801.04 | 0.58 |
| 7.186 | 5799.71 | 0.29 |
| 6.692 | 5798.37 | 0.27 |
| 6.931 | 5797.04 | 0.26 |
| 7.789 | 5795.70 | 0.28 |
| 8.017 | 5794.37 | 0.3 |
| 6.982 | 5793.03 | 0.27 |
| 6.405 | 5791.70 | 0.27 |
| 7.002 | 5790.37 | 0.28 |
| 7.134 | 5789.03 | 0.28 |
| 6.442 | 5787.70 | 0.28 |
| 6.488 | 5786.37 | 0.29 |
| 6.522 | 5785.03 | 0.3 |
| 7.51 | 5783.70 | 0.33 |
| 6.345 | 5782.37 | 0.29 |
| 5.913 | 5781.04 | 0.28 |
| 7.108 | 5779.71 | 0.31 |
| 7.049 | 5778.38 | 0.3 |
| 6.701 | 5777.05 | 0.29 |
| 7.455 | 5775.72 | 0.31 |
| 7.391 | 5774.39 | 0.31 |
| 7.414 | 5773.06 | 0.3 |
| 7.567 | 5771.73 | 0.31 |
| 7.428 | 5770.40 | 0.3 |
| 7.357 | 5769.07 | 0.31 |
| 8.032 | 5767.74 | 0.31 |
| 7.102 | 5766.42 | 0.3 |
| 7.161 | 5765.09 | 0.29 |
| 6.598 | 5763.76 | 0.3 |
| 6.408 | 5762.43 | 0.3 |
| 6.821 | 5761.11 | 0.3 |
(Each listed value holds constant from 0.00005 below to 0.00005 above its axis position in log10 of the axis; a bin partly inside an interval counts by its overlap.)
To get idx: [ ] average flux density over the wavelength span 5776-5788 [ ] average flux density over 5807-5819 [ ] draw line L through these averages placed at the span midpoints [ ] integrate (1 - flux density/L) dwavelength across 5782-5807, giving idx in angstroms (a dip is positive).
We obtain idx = 0.05 angstroms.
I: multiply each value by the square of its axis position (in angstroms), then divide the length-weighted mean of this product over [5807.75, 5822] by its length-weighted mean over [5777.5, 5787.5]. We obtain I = 1.15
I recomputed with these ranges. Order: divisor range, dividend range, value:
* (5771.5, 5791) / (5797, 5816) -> 1.06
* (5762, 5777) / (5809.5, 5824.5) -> 1.05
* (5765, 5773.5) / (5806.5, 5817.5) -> 1.02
